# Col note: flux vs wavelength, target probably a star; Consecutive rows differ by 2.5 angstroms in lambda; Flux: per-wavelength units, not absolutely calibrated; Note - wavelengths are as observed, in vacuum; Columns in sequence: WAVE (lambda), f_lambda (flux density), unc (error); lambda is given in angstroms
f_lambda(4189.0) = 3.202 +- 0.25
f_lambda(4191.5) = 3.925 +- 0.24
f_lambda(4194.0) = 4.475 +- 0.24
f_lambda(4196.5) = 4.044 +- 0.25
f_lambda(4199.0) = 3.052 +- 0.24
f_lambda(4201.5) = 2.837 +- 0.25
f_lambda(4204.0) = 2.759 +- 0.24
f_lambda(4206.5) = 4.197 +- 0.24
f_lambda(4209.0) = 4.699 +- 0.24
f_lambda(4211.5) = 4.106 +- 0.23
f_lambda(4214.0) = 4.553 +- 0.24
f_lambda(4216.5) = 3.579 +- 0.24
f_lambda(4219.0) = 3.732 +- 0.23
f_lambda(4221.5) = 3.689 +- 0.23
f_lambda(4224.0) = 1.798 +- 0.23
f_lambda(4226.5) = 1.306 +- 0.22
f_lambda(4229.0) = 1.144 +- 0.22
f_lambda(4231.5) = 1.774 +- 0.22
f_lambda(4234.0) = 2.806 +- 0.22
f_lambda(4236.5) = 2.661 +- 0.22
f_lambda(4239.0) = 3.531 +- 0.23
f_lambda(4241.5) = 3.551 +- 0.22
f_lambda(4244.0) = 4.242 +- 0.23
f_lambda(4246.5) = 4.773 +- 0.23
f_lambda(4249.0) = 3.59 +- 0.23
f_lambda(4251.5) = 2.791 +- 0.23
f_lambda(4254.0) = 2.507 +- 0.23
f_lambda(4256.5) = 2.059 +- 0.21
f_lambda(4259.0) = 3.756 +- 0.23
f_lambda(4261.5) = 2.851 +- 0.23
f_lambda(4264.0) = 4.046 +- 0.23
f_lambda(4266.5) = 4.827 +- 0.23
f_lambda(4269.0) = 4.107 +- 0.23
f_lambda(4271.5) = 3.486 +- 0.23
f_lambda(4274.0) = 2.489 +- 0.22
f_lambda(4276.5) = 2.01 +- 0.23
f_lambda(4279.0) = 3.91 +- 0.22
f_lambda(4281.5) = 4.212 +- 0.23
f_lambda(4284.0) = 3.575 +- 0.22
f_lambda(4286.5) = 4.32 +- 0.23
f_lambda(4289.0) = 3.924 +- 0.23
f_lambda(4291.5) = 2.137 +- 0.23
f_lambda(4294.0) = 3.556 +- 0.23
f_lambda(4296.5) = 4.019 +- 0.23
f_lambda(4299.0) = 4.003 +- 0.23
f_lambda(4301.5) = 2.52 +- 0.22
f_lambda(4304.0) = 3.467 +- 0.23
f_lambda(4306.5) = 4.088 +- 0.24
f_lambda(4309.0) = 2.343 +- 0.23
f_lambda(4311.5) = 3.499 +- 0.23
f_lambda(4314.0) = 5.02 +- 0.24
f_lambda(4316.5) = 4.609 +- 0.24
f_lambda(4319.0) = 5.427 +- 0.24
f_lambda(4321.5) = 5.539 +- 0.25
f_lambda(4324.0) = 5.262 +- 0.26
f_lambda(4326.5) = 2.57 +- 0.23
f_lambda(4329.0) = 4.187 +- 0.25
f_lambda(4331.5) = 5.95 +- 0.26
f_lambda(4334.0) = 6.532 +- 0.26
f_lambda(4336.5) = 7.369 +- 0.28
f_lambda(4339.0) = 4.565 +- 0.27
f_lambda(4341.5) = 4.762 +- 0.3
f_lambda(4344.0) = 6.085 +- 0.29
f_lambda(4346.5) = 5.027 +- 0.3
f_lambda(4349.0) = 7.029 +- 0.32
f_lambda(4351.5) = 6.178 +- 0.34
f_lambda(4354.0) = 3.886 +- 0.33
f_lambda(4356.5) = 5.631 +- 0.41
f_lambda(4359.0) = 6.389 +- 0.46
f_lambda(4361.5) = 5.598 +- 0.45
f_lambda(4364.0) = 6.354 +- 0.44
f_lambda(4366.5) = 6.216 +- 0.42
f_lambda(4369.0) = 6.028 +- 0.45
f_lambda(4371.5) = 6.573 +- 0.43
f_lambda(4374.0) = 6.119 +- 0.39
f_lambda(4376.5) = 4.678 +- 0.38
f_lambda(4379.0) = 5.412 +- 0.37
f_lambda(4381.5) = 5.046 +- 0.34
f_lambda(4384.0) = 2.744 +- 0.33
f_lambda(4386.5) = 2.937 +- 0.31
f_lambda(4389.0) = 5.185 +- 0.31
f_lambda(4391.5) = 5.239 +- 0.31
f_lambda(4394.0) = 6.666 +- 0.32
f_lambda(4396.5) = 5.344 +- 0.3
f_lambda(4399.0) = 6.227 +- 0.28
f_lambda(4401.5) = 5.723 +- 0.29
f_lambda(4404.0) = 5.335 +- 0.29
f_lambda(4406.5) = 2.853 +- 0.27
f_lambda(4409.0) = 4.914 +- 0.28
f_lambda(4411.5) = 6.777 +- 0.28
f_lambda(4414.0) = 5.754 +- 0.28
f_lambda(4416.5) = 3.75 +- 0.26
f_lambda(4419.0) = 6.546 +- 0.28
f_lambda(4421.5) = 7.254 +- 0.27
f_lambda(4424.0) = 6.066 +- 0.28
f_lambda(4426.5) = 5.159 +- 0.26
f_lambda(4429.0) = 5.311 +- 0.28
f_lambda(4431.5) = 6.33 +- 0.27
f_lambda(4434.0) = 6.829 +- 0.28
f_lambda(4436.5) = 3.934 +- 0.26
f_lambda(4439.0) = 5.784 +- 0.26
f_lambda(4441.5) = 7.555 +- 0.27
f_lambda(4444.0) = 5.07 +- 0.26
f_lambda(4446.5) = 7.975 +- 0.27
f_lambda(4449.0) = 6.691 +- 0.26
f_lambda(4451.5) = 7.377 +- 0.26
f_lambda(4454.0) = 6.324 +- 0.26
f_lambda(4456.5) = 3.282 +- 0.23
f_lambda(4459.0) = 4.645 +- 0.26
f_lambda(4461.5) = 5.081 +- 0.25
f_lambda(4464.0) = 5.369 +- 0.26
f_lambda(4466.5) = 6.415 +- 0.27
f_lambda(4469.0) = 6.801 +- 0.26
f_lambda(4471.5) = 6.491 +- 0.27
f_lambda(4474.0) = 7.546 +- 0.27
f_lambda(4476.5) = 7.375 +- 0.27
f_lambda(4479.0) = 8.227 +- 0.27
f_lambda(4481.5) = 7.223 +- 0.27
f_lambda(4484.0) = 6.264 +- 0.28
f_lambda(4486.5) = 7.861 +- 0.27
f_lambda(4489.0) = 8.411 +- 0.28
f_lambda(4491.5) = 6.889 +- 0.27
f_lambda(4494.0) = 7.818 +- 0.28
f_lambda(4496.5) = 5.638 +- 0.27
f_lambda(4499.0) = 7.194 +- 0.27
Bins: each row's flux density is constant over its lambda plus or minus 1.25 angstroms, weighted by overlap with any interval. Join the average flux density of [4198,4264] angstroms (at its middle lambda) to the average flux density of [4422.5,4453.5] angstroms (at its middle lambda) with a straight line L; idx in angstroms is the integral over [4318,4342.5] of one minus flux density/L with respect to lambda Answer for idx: -3.1 angstroms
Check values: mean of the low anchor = 3.18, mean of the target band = 5.22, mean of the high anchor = 6.19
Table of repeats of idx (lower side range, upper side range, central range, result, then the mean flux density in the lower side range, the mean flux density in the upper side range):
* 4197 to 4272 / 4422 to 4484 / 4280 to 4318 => 4.2 angstroms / 3.3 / 6.22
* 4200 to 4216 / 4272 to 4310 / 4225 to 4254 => 6.0 angstroms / 3.83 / 3.38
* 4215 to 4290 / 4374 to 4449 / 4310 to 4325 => -2.4 angstroms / 3.24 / 5.49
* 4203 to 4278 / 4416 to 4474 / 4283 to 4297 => 1.2 angstroms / 3.25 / 5.98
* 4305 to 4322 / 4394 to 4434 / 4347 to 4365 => -3.6 angstroms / 4.3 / 5.63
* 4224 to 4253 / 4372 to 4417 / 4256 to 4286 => -1.5 angstroms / 2.87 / 5.09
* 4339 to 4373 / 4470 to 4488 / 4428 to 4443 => 1.8 angstroms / 5.78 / 7.29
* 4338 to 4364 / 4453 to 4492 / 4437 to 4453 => -0.8 angstroms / 5.56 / 6.51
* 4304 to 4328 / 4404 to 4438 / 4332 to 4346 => -4.1 angstroms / 4.22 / 5.49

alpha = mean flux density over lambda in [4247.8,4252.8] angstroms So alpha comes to 3.18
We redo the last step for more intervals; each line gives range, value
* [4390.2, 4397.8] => 5.75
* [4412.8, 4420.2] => 5.34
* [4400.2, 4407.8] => 4.65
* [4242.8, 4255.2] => 3.58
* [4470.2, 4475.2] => 7.01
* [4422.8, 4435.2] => 5.93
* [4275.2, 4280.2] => 2.95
